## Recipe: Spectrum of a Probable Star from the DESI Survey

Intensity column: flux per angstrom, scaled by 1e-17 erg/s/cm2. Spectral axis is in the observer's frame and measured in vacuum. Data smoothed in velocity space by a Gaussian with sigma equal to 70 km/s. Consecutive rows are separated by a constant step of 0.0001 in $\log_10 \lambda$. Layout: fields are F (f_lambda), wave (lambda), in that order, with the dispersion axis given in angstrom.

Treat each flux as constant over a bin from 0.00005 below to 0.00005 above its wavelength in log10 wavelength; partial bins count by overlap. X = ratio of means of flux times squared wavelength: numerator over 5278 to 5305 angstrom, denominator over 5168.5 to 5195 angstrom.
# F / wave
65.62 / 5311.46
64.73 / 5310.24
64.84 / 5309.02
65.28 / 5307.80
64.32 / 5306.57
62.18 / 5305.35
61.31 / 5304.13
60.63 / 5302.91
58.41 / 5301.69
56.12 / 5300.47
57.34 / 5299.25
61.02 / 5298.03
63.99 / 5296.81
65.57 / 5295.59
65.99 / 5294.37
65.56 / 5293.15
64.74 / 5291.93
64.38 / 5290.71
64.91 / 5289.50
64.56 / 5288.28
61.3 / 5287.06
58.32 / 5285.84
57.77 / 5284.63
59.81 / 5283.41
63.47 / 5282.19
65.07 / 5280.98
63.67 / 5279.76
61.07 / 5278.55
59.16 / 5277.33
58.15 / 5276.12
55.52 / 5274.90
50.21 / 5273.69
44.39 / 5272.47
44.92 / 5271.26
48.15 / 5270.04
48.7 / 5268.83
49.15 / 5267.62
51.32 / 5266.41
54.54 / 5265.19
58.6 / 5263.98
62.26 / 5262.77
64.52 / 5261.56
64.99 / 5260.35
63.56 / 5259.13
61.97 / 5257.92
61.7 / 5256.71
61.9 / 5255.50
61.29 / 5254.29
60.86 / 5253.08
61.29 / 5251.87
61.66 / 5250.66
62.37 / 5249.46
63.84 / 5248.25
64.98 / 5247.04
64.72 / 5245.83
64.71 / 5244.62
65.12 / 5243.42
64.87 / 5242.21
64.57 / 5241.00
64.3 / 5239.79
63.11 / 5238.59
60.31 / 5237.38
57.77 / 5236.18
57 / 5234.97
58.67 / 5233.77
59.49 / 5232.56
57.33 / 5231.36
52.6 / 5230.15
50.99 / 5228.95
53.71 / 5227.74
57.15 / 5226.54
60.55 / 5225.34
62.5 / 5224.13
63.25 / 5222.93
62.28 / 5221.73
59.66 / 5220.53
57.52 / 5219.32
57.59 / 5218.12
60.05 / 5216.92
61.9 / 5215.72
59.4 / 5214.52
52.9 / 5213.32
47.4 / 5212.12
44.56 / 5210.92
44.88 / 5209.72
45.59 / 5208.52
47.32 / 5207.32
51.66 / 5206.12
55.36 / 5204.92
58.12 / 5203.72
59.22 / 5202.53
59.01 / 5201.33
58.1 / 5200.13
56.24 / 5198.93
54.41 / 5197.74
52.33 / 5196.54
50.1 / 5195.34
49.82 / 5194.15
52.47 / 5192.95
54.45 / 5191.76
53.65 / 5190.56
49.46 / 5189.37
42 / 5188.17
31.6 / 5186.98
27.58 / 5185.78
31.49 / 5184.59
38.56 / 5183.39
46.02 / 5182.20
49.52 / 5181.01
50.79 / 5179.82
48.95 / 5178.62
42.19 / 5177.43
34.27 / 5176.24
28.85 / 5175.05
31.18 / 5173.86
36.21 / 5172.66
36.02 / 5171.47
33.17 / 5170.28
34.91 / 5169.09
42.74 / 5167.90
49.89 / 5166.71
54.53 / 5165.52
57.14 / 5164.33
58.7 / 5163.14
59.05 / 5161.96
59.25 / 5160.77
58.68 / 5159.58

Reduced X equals 1.57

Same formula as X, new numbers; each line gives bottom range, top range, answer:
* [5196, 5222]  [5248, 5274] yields 1.07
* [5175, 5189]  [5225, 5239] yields 1.46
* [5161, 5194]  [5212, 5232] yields 1.34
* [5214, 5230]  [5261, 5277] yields 0.92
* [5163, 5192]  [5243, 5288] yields 1.45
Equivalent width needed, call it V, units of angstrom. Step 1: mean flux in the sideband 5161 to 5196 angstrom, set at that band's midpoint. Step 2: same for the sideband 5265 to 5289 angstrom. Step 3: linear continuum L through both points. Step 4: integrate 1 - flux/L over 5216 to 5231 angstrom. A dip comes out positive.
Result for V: -2.6 angstrom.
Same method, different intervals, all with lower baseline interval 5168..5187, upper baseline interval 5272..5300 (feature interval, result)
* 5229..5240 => -1.86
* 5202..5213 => -1.58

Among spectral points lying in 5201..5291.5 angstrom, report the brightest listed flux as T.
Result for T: 65.12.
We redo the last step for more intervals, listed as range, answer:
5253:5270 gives 64.99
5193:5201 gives 58.1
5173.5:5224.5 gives 63.25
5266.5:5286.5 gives 65.07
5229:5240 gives 64.3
